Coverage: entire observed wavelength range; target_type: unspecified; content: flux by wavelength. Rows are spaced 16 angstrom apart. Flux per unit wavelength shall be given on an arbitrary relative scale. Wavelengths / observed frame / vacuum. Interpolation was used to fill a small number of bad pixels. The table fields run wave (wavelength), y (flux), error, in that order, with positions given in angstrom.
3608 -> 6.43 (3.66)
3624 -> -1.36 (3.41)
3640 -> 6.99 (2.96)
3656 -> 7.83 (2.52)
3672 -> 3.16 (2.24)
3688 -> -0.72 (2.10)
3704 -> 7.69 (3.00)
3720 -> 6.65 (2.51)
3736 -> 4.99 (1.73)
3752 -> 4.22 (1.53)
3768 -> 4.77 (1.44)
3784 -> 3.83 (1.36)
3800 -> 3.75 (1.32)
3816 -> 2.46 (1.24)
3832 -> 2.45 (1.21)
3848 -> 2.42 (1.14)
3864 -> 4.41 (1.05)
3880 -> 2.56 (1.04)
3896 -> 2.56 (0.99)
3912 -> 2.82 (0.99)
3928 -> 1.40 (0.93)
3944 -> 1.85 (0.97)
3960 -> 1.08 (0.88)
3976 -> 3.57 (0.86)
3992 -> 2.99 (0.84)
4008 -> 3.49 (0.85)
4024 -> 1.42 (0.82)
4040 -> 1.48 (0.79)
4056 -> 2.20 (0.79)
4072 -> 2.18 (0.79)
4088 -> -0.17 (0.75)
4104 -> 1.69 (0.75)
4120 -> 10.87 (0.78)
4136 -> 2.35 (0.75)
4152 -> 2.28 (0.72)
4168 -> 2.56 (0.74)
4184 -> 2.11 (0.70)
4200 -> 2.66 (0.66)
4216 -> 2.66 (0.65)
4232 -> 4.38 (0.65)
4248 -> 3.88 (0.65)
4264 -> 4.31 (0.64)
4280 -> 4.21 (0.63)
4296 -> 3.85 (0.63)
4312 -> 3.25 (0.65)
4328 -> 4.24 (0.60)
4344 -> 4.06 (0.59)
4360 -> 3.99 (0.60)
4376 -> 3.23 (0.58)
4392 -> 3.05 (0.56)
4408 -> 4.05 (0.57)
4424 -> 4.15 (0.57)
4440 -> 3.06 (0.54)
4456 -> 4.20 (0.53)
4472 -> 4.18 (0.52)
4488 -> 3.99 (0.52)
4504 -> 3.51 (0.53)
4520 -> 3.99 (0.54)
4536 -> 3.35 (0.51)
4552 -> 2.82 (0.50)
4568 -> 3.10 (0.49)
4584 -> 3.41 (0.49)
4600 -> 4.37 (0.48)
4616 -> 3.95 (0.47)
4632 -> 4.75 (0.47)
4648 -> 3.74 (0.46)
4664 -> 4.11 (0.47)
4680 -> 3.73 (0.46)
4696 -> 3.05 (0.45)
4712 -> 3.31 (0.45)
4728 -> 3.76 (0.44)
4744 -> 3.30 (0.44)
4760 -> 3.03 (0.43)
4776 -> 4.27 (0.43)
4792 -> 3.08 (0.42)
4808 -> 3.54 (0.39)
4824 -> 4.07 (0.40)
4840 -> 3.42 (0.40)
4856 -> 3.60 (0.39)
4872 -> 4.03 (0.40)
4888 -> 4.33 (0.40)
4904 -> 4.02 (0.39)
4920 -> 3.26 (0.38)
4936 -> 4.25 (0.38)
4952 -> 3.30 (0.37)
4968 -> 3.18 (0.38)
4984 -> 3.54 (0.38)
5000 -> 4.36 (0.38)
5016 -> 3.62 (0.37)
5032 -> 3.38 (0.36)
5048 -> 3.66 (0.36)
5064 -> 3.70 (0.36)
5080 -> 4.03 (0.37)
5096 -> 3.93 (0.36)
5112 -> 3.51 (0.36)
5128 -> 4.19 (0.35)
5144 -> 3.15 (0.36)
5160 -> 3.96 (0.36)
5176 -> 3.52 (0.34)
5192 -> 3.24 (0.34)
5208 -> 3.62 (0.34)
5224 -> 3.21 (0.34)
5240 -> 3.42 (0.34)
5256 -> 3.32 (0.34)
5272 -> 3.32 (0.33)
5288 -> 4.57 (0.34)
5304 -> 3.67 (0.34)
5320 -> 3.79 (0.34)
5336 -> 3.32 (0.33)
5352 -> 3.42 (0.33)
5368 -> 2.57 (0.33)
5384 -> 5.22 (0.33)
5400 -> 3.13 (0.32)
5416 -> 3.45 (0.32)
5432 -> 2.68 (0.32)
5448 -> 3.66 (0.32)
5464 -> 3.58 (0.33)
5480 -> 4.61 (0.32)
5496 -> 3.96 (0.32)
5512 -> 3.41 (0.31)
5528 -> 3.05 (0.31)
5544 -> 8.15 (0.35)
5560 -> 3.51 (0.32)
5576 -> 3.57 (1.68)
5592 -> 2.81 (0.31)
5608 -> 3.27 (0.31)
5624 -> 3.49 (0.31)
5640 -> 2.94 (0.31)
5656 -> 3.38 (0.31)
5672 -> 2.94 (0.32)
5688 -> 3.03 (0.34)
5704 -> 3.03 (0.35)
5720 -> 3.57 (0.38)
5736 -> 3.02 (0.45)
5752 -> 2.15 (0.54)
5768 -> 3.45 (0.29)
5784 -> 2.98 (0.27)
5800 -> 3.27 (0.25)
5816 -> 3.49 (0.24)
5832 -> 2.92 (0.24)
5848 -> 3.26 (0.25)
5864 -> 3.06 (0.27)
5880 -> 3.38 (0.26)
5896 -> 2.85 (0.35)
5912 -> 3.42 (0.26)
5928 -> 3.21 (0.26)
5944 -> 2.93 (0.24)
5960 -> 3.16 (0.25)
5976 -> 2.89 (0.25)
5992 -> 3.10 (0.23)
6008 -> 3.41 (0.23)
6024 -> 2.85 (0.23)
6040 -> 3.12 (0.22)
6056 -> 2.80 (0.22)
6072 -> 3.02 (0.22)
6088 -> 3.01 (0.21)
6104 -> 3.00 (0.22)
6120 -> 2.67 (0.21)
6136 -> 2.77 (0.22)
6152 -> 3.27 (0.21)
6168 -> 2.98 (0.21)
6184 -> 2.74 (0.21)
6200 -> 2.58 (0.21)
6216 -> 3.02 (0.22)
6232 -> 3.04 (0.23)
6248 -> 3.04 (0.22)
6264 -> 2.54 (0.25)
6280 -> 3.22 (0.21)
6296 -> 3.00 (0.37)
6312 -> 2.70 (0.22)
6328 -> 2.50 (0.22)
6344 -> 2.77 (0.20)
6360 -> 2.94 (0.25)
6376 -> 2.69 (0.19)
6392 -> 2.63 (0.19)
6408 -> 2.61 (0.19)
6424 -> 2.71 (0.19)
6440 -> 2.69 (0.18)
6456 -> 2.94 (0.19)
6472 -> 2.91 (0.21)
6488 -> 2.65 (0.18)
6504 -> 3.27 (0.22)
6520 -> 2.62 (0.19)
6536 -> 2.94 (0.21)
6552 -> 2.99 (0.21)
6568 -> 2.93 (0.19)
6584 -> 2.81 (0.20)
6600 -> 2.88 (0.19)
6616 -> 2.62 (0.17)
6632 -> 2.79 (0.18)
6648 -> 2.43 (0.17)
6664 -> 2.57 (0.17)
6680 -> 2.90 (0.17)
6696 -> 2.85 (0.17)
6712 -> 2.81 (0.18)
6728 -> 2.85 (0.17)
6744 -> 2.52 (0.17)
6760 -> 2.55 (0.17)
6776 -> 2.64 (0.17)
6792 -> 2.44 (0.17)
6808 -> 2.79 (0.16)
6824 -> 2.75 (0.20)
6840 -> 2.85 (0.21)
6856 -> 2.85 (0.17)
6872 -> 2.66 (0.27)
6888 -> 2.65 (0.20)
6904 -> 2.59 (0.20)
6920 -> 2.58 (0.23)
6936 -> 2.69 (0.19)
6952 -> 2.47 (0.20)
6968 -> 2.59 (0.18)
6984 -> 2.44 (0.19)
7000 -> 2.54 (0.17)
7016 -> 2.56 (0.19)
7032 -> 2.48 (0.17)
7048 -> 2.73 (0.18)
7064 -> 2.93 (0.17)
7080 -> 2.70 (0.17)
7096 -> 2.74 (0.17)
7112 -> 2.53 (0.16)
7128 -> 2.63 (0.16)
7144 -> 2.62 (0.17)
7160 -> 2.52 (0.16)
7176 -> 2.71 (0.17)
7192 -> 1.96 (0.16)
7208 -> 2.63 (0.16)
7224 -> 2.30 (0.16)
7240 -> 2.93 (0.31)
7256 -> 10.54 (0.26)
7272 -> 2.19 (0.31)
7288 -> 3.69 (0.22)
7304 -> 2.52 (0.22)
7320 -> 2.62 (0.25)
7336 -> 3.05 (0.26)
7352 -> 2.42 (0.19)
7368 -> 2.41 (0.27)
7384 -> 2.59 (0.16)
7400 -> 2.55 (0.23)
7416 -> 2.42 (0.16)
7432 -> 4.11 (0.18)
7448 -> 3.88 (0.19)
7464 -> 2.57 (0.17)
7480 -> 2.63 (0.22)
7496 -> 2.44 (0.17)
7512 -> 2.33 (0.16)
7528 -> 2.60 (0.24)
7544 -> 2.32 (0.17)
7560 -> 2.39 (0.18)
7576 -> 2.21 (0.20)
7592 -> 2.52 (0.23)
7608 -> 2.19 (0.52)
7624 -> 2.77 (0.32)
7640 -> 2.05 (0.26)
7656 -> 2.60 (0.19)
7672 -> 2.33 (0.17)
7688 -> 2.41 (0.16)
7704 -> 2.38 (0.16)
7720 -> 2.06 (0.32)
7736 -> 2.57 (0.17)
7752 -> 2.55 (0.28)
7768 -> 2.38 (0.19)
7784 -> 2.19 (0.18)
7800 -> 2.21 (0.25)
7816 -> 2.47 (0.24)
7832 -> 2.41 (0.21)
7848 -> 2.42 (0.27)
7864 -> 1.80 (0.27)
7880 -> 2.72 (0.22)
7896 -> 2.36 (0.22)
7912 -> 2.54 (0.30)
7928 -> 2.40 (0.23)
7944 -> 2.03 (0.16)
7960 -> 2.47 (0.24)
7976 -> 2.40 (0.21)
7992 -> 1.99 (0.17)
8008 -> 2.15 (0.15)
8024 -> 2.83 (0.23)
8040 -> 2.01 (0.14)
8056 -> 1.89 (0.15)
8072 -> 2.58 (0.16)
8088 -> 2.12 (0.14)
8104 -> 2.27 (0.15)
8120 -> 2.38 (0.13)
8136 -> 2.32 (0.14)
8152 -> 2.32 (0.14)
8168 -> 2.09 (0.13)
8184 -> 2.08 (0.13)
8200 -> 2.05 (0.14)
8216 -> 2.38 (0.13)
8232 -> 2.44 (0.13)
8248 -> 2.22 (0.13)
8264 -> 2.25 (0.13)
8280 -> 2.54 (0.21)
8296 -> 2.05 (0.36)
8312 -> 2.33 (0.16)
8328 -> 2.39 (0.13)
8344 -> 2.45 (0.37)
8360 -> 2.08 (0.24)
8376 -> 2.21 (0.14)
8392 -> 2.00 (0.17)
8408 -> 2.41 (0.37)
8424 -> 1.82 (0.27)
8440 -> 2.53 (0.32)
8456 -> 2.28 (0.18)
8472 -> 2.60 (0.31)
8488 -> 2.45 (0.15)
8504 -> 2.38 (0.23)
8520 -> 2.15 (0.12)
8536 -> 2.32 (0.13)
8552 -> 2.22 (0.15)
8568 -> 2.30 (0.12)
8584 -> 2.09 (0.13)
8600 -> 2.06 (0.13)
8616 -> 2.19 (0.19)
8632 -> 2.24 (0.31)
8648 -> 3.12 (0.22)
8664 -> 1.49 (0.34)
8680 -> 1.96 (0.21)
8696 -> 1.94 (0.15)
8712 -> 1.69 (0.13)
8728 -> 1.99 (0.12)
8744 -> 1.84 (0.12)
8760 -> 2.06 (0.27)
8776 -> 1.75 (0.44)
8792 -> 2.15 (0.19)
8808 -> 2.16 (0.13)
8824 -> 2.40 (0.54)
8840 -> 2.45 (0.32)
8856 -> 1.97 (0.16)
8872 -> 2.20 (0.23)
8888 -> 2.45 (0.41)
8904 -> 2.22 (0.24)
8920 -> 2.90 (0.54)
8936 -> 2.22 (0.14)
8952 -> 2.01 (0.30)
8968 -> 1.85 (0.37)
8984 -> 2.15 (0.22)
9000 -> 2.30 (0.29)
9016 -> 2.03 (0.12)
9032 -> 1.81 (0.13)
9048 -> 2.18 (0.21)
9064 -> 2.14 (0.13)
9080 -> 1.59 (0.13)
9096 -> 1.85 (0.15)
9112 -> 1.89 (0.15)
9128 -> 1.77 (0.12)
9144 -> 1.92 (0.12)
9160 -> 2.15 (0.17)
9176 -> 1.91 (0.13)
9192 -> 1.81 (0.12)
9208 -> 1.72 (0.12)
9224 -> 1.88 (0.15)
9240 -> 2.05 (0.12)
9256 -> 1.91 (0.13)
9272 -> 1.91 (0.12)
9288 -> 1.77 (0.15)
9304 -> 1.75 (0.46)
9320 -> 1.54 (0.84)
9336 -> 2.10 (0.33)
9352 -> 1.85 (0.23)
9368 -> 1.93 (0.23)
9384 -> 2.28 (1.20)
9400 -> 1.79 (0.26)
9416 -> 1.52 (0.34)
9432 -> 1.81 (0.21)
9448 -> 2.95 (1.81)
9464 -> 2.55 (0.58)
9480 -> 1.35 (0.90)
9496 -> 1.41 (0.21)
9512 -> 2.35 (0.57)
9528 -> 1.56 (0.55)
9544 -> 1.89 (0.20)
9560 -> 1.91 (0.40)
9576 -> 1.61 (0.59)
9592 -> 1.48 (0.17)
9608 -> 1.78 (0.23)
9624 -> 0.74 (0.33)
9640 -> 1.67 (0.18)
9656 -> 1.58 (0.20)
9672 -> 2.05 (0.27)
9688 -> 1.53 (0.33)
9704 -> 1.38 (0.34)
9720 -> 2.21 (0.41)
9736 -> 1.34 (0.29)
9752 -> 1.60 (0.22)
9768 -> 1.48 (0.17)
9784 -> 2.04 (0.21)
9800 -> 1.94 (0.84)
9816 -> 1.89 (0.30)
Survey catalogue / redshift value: 0.11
